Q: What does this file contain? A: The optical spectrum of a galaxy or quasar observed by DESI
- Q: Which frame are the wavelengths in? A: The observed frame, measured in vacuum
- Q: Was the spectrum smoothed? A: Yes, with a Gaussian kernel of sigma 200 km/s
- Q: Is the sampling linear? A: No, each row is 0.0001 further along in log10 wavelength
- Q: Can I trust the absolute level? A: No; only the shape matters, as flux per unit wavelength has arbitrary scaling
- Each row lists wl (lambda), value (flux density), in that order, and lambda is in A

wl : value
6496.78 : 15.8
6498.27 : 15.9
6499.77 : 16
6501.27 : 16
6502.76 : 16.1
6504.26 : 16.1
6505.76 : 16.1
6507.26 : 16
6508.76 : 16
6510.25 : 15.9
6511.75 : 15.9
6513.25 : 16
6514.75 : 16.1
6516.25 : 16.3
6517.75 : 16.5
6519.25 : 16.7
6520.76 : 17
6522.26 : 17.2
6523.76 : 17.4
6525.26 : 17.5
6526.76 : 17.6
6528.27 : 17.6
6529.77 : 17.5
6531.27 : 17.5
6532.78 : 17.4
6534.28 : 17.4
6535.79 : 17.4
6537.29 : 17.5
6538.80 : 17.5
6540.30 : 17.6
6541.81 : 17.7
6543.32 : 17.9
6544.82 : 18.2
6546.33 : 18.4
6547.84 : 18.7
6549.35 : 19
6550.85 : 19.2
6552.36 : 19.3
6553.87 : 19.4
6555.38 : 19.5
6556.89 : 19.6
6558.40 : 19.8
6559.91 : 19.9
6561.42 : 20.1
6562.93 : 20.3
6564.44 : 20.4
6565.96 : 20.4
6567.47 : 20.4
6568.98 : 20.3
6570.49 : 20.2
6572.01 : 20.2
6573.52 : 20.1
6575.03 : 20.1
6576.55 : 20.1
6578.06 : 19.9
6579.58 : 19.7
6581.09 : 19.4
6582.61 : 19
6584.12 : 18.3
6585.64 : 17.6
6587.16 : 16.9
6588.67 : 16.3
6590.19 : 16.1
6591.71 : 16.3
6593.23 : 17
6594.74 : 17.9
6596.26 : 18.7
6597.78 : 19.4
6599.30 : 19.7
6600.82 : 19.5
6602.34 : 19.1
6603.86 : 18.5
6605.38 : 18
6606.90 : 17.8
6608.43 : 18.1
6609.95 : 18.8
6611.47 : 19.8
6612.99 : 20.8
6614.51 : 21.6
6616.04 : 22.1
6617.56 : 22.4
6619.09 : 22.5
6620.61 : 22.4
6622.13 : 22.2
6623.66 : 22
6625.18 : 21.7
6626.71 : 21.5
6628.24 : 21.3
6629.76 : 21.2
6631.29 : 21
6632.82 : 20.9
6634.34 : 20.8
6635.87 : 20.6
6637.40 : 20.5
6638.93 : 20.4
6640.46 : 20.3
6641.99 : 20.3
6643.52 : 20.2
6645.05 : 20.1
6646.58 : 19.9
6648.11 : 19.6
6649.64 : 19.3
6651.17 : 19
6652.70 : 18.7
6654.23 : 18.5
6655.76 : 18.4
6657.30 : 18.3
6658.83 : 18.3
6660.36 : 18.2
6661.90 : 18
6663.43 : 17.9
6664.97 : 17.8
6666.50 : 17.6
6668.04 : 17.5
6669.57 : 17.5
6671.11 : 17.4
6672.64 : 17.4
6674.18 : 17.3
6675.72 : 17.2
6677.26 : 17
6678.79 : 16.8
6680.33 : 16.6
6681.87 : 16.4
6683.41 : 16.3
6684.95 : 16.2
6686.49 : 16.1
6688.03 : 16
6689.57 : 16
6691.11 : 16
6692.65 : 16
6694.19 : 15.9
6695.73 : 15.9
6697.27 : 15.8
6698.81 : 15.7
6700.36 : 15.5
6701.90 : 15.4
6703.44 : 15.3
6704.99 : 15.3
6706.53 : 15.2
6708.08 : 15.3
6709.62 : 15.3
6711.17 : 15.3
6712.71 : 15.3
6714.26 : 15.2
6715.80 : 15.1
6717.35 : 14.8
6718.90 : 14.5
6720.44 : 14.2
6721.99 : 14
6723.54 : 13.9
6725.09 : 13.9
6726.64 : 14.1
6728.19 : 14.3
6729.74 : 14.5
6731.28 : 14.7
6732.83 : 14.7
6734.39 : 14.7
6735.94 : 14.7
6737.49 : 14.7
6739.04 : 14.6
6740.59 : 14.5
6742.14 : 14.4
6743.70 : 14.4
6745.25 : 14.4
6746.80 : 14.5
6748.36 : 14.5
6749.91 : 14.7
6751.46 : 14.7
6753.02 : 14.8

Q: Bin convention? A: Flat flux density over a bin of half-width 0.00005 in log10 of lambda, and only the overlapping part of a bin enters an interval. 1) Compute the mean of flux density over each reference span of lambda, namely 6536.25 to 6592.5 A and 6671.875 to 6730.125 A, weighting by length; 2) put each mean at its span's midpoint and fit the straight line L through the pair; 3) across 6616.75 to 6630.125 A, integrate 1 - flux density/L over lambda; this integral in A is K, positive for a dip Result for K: -3.41 A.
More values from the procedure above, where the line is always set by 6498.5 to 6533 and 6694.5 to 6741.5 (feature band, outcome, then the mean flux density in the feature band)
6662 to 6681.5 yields -2.6 A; 17.3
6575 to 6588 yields -2.3 A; 18.9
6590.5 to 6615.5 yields -4.6 A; 18.8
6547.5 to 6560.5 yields -2.5 A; 19.4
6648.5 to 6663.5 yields -3.0 A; 18.5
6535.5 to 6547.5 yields -1.1 A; 17.8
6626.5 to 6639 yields -4.2 A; 20.9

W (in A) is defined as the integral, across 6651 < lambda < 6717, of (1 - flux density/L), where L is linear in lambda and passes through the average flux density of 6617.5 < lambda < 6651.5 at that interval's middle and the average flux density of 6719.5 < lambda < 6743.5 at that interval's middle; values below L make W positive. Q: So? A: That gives 3.5 A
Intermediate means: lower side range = 20.9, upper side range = 14.4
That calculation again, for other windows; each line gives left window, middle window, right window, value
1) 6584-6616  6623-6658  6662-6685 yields -4.8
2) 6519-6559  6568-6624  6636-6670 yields -2.7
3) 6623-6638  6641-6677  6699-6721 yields 1.1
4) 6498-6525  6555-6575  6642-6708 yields -4.2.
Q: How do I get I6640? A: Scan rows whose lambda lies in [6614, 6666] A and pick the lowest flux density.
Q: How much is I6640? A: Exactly 17.8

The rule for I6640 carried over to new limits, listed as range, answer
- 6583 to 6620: 16.1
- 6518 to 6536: 16.7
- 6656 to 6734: 13.9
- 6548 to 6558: 19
